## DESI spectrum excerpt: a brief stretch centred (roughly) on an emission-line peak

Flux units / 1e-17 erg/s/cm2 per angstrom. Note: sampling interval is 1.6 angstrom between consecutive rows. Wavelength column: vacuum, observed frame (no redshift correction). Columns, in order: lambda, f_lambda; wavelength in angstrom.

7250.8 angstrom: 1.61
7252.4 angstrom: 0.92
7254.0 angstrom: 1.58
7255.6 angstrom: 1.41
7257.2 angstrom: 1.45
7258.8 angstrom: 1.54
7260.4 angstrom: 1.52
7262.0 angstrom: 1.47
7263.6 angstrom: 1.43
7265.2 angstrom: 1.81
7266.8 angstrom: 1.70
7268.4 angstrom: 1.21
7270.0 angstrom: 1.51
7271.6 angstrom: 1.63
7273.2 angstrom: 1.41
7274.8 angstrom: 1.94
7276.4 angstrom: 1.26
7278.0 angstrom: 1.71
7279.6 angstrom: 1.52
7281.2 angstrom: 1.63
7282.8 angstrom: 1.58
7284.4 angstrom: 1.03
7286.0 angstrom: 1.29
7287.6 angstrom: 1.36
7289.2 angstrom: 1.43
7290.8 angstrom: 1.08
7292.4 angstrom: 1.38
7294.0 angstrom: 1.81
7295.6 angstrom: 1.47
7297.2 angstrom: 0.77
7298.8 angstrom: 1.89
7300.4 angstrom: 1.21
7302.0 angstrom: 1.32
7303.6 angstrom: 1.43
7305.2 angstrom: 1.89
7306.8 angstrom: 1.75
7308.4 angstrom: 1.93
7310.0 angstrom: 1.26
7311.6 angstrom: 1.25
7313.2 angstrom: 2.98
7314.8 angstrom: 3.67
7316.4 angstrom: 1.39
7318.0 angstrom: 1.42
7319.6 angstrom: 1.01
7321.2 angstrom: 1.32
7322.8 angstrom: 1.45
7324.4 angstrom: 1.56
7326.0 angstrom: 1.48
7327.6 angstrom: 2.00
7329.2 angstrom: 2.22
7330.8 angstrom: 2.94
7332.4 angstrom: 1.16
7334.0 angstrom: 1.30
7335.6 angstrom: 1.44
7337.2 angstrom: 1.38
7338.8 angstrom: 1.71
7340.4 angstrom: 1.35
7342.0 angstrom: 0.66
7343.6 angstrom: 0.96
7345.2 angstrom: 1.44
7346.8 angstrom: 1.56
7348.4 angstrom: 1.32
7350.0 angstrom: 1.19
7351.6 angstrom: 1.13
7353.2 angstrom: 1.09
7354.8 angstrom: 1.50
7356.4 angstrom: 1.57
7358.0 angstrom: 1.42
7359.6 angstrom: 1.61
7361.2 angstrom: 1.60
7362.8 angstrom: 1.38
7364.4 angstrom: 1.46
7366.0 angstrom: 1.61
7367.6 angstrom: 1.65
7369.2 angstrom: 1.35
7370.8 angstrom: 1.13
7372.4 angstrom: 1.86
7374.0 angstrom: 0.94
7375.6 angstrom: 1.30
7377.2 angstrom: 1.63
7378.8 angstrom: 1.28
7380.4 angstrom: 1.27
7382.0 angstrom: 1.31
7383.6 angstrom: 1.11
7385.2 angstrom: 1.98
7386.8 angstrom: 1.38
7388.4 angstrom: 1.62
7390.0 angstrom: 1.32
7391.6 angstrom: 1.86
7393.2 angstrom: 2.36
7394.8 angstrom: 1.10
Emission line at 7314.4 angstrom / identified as [S II]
